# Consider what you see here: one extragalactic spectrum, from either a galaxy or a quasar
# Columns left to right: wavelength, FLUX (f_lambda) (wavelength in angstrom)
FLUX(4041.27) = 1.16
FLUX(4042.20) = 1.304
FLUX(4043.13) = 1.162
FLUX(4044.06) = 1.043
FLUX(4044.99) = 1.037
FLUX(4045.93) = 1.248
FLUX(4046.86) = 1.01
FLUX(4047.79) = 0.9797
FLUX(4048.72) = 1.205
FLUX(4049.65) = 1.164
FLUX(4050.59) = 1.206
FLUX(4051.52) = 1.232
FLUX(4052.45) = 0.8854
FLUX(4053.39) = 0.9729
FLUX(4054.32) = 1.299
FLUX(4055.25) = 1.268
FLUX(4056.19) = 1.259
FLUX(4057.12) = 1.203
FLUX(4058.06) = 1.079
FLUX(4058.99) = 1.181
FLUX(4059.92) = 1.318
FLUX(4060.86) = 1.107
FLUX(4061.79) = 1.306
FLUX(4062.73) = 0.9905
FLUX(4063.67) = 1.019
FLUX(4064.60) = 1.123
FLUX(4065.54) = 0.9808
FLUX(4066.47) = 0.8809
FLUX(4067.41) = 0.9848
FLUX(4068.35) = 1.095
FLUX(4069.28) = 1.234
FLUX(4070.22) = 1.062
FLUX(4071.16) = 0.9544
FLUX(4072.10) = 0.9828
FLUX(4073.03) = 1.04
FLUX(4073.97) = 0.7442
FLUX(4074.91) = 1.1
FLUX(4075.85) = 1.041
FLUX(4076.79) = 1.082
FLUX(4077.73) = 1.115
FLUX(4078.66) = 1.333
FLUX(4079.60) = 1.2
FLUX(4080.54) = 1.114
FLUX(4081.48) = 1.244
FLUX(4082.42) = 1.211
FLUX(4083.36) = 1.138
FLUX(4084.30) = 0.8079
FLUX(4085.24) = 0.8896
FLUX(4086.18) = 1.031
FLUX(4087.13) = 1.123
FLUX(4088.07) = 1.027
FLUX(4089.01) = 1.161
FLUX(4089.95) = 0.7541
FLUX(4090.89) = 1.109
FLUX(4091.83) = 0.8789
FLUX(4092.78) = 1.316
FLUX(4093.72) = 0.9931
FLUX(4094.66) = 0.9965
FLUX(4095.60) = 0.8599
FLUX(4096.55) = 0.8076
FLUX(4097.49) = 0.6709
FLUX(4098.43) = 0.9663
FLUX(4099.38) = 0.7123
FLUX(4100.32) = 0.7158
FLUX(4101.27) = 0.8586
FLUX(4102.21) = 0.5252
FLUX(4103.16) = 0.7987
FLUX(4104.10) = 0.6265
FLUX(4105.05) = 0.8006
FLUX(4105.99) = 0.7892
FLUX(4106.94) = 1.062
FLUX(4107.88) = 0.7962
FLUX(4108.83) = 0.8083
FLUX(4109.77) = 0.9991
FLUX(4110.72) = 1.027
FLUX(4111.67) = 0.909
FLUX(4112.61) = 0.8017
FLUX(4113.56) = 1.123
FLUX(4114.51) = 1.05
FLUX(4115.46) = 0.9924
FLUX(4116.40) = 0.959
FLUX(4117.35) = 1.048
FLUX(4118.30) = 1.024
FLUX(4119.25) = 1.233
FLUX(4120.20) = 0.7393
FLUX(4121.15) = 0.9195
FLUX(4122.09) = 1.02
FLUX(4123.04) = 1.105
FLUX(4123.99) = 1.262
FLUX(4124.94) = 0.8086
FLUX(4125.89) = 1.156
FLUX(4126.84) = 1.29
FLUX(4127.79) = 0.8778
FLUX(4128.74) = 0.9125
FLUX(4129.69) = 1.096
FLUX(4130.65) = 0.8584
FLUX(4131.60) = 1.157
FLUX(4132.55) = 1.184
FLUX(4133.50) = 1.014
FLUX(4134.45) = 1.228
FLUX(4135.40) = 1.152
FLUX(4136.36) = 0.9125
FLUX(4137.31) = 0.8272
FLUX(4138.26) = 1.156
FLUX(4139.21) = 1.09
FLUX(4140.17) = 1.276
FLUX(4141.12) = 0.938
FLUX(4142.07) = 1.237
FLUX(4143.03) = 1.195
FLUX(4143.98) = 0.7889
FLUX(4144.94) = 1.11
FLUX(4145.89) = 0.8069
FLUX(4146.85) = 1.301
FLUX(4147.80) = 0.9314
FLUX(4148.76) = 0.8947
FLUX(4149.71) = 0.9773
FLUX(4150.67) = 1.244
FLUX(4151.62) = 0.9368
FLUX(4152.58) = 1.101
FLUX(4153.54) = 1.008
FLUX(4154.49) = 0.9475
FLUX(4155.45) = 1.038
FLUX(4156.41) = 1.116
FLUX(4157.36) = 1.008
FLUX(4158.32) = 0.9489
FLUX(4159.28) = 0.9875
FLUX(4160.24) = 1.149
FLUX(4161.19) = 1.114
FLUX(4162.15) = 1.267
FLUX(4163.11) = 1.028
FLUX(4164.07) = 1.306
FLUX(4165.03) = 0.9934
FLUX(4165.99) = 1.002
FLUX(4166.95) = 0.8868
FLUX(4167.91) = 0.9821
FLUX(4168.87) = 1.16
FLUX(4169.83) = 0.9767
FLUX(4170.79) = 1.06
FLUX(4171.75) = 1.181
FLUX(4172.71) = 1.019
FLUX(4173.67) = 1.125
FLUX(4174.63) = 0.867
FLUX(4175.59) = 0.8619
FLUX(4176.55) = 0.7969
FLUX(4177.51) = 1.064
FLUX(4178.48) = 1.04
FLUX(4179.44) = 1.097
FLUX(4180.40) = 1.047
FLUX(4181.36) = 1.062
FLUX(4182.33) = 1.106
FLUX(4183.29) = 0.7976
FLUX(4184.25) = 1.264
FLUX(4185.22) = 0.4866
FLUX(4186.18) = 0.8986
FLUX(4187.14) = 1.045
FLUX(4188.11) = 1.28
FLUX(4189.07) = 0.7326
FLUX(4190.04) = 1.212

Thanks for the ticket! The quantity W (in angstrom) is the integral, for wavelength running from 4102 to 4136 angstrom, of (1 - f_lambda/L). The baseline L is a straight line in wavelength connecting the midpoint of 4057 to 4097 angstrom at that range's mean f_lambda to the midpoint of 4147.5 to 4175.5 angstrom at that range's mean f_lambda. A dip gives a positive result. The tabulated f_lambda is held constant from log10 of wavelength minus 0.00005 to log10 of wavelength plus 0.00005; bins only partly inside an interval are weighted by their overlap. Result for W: 2.3 angstrom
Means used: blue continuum 1.06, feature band 0.98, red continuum 1.04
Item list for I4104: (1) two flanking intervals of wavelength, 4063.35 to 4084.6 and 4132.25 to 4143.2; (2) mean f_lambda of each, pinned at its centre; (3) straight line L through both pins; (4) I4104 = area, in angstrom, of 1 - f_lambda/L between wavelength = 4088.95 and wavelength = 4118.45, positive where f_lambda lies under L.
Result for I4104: 5.0 angstrom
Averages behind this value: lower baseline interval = 1.07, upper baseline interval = 1.1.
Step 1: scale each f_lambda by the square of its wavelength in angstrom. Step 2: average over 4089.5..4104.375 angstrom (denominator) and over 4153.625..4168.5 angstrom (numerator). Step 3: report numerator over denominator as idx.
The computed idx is 1.3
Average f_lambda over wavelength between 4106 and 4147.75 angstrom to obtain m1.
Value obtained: 1.03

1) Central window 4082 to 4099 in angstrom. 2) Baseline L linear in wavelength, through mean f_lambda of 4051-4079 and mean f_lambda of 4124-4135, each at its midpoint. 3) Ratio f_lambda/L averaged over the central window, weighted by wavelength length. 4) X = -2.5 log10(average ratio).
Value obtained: 0.10 mag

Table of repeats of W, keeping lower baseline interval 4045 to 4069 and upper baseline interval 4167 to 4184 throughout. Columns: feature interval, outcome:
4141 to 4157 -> 0.0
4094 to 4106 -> 3.3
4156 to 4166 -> -0.6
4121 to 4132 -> 0.2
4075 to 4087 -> 0.0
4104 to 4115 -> 1.7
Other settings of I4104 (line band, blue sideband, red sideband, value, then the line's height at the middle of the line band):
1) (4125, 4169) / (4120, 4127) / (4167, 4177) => -1.45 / 1.02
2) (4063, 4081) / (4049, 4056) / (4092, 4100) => -0.26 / 1.04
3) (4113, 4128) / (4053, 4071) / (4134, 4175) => 0.54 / 1.08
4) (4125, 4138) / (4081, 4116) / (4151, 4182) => -0.84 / 0.982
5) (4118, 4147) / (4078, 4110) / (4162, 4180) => -1.82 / 0.989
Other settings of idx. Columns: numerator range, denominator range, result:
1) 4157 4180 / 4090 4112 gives 1.24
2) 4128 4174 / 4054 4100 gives 1.04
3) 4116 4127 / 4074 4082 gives 0.94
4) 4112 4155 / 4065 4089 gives 1.01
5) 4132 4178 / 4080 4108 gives 1.16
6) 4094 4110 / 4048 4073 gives 0.74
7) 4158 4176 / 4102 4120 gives 1.18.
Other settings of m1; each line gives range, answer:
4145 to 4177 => 1.03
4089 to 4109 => 0.858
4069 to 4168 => 1.01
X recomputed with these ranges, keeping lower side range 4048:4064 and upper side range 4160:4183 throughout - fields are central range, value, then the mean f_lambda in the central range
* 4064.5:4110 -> 0.17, 0.969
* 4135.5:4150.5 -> 0.04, 1.04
